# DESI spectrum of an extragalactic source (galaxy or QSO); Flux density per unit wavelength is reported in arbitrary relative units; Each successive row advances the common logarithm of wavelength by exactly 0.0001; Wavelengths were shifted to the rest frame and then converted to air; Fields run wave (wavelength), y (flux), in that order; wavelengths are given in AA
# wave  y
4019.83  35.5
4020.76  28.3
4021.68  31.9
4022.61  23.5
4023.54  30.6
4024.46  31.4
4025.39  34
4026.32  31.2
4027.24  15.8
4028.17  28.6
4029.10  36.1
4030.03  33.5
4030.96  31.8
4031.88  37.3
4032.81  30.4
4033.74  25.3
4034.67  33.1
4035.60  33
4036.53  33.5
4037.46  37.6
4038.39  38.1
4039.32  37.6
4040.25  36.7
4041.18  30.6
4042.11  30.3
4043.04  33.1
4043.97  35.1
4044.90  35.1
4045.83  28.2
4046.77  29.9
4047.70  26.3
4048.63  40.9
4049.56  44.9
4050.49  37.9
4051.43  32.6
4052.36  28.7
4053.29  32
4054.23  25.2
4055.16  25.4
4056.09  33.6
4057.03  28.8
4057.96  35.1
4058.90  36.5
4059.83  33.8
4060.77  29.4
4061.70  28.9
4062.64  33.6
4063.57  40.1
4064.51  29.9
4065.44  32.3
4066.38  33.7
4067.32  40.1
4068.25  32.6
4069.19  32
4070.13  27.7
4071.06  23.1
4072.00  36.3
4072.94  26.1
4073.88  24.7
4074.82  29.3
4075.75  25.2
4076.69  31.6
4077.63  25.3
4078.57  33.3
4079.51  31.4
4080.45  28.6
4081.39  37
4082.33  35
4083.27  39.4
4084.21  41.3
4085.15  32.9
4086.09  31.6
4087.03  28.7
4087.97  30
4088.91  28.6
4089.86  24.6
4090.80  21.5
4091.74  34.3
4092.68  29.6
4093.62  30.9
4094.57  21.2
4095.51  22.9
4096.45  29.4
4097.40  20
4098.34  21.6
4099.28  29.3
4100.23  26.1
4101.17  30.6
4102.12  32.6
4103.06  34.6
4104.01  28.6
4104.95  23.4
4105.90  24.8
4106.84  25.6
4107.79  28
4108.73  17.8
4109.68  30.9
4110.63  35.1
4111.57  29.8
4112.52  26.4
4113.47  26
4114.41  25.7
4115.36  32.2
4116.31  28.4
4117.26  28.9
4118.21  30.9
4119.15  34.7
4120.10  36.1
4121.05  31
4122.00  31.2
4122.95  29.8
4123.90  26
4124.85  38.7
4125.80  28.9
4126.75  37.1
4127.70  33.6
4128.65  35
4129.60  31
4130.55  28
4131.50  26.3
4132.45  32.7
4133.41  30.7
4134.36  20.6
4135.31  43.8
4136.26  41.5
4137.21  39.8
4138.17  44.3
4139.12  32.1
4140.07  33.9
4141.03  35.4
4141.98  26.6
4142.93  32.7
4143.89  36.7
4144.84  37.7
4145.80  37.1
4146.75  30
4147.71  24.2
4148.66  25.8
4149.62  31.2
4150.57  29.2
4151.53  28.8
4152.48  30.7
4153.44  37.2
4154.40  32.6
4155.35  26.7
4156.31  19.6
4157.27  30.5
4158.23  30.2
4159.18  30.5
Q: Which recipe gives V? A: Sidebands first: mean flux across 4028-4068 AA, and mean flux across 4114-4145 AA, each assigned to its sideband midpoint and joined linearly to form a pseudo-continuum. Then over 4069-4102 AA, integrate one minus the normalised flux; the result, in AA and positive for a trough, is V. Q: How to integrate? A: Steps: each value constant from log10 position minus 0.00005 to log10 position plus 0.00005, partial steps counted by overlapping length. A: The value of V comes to 3.8 AA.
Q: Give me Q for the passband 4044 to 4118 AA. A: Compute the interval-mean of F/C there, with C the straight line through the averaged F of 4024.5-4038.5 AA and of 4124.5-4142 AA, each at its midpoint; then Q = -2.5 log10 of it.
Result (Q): 0.087 mag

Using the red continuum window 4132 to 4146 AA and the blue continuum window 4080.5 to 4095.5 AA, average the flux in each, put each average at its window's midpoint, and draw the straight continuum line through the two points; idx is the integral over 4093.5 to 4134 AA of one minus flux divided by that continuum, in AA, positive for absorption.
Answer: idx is 4.7 AA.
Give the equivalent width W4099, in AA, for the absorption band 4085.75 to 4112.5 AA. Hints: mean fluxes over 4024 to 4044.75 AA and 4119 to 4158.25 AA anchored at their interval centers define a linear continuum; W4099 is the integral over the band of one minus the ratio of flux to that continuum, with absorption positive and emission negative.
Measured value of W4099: 3.9 AA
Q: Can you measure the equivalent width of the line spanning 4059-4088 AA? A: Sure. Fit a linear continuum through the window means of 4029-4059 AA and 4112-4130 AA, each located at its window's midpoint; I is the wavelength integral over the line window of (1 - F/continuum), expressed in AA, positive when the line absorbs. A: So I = 0.4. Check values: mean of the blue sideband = 33.1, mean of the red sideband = 31.1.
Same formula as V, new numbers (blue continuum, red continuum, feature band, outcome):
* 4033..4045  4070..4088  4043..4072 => -0.07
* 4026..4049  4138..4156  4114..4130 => 0.14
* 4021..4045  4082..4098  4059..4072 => -0.77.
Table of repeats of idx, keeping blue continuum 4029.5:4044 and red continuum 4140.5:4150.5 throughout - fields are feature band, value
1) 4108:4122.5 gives 1.1 AA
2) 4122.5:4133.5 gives 0.1 AA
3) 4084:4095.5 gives 1.3 AA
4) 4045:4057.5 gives 0.5 AA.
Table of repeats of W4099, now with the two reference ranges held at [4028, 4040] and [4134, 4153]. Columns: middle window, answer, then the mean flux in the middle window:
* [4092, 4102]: 2.05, 26.6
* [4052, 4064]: 0.70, 31.6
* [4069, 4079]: 1.50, 28.5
